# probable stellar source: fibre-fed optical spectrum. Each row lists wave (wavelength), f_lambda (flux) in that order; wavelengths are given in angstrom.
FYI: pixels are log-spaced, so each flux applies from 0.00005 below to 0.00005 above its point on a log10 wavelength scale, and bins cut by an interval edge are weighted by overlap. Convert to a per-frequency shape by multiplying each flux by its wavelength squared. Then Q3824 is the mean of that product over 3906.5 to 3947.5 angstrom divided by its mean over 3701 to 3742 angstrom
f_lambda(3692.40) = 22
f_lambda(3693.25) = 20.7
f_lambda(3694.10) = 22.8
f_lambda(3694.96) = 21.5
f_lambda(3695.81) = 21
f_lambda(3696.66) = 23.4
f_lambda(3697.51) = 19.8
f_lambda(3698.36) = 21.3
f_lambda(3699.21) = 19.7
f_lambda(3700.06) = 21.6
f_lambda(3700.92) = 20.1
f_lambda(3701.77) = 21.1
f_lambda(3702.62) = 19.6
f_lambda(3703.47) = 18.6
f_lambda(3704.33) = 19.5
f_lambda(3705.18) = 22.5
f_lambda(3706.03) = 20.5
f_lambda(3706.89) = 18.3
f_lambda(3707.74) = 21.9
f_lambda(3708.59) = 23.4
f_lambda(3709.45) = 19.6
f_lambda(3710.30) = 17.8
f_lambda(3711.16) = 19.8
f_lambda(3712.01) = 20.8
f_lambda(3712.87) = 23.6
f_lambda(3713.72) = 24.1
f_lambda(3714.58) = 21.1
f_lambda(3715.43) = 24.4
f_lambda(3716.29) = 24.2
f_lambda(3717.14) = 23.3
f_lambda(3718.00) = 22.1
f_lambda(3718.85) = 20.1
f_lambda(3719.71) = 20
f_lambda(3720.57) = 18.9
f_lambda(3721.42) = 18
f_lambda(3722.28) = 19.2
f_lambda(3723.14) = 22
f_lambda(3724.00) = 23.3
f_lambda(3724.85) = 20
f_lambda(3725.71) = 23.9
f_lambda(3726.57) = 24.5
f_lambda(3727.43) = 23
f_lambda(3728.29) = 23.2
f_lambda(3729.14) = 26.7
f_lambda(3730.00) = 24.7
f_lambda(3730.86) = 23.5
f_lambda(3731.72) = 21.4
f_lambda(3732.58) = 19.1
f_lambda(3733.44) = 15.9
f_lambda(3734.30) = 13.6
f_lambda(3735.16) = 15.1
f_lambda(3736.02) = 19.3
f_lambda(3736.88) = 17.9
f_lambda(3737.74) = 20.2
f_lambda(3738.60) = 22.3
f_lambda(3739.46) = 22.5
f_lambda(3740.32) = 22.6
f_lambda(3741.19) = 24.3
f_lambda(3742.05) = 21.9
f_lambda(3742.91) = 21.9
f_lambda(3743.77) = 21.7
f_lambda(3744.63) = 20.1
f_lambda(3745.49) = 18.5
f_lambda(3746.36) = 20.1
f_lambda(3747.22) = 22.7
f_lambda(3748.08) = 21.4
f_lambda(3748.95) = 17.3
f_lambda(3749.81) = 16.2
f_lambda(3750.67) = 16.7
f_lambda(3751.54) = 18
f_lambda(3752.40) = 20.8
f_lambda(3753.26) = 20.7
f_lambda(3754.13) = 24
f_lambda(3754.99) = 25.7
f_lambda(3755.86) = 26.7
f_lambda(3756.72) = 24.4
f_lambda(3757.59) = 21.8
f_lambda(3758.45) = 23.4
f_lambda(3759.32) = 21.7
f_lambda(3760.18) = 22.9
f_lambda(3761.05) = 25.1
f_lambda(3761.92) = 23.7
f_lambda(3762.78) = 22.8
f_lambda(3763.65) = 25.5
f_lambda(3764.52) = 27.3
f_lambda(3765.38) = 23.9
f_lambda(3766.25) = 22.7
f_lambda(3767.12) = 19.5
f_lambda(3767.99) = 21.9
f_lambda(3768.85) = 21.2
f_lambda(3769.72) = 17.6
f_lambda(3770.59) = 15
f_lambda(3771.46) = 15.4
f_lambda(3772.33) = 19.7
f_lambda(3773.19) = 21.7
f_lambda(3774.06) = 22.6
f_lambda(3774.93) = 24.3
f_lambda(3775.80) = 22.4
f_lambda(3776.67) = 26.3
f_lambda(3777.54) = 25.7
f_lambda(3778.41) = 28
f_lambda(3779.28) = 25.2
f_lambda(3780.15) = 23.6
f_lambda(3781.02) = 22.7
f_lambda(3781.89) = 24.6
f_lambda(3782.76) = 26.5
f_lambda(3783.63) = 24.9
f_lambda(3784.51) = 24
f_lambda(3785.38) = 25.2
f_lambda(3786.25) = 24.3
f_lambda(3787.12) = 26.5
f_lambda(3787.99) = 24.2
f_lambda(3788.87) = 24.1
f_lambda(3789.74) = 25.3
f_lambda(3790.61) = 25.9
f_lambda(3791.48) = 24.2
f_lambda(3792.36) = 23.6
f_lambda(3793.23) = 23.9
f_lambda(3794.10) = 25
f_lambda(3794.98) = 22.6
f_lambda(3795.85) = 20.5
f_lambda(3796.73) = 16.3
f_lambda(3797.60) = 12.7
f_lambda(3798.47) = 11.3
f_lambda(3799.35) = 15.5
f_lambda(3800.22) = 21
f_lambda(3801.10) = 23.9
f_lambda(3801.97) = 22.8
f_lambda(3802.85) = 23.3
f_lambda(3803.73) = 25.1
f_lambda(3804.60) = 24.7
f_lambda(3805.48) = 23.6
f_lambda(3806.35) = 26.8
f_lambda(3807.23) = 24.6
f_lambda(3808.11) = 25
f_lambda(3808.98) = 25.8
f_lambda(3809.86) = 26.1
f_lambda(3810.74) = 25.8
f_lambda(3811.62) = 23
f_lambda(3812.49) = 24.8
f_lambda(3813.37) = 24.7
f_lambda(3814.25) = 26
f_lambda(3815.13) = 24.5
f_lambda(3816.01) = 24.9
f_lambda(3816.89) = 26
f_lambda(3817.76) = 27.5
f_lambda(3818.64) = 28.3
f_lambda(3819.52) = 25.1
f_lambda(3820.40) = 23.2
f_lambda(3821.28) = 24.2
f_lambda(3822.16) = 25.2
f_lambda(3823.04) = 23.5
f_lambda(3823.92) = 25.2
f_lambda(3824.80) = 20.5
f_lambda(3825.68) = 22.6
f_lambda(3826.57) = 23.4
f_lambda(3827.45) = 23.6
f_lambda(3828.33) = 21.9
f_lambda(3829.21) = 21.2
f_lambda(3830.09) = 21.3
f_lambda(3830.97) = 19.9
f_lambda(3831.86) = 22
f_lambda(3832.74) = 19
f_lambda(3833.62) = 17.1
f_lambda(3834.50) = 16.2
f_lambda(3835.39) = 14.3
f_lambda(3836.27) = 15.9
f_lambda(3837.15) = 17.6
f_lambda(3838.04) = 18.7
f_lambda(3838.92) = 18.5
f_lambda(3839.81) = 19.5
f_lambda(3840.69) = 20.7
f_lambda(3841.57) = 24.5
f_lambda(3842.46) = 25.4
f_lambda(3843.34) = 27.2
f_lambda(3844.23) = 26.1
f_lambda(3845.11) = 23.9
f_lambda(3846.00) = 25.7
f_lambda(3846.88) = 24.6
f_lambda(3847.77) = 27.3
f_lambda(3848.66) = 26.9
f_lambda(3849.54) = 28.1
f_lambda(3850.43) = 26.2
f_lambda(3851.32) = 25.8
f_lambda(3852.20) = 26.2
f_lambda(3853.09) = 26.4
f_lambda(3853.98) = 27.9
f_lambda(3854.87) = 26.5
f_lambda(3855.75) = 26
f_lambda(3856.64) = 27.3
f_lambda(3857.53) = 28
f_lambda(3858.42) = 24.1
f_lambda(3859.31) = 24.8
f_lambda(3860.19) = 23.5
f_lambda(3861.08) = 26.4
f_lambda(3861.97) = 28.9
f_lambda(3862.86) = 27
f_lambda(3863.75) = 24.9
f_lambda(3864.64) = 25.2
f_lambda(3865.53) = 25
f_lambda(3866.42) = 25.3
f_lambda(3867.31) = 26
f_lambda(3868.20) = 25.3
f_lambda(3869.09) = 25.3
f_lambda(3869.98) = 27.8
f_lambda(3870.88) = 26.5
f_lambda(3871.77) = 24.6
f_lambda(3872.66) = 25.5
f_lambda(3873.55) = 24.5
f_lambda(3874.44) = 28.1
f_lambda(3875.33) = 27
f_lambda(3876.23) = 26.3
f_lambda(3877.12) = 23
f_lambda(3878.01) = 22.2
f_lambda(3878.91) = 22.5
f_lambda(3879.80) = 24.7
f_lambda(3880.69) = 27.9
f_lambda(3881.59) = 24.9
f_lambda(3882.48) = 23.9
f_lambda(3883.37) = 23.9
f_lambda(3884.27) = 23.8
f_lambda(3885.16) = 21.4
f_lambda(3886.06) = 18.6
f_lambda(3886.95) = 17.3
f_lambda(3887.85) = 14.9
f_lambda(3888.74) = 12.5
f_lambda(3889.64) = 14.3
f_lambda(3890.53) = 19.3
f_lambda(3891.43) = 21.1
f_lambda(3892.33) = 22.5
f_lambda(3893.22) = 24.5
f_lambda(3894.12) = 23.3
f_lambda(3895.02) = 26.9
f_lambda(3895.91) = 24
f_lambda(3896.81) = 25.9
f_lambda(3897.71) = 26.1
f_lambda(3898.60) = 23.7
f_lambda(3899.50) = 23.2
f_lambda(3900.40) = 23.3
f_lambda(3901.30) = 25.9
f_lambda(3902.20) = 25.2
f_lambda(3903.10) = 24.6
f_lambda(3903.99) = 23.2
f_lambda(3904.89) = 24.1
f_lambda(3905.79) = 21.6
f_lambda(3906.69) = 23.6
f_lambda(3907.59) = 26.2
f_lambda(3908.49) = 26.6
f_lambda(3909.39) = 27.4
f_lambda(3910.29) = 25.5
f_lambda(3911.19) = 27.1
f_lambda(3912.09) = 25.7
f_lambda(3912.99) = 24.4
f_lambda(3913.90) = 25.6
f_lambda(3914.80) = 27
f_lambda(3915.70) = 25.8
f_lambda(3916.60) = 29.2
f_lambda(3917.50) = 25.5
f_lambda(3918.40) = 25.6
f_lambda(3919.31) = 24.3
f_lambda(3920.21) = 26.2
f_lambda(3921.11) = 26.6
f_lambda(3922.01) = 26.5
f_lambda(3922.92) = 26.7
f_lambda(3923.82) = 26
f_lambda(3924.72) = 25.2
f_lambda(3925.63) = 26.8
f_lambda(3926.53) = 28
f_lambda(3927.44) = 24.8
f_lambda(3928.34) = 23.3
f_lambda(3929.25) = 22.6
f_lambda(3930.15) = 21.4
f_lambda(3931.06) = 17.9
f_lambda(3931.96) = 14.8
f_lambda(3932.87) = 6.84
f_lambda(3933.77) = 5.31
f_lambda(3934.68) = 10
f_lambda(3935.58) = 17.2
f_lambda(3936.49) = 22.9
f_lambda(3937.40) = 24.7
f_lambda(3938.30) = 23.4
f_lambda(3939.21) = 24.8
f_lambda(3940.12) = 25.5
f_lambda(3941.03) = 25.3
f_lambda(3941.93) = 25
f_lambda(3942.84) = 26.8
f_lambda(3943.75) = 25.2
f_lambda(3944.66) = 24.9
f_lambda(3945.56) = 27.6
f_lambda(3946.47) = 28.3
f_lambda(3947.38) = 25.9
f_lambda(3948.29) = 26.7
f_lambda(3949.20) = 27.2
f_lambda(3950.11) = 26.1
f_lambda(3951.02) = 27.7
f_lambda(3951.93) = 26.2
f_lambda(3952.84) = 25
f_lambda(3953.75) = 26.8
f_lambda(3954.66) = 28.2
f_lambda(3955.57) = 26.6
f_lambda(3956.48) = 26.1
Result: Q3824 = 1.26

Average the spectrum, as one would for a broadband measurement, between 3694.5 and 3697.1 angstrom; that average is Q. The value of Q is 21.9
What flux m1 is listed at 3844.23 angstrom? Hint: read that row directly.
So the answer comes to 26.1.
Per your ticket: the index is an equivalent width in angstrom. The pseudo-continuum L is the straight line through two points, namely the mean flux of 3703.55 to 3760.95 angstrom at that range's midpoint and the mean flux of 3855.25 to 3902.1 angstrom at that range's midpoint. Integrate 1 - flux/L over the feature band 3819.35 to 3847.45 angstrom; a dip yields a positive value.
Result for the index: 1.7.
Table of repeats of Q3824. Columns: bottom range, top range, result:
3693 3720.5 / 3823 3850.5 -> 1.12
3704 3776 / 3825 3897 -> 1.17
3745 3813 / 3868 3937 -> 1.10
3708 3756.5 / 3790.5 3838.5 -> 1.10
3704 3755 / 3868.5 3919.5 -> 1.25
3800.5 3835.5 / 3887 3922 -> 1.07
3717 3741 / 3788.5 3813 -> 1.13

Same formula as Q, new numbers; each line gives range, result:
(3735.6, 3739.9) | 20.5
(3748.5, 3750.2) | 16.8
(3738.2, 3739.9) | 22.4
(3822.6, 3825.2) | 23.1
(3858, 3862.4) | 25.6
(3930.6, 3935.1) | 11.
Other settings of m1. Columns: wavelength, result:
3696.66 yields 23.4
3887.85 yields 14.9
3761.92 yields 23.7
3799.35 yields 15.5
